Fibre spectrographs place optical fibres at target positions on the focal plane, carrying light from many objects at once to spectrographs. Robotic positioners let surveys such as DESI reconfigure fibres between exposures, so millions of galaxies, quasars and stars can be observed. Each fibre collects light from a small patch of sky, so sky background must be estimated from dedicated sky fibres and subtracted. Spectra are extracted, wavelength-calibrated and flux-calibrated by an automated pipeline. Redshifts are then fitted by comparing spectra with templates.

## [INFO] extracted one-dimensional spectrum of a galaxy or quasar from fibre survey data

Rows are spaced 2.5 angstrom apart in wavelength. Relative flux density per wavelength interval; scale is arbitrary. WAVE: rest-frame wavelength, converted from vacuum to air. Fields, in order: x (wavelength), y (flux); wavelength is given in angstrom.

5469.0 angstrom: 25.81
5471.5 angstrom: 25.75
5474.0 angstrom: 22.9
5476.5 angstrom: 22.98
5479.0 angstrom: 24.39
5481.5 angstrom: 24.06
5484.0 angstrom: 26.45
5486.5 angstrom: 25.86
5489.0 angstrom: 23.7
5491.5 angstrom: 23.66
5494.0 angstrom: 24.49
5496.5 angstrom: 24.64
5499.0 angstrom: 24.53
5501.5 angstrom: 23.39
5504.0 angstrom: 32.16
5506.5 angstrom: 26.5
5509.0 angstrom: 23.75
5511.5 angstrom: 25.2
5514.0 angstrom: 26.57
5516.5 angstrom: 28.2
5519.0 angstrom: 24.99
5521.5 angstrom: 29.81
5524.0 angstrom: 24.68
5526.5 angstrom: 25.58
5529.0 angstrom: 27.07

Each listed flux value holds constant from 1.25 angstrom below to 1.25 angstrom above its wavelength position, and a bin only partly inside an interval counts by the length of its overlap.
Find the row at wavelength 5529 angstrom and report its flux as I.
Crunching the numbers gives 27.07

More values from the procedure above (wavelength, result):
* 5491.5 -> 23.66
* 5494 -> 24.49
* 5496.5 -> 24.64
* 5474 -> 22.9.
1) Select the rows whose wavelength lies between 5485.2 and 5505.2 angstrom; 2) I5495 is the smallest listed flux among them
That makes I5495 23.39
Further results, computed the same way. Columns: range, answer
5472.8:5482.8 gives 22.9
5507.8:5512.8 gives 23.75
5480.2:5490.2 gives 23.7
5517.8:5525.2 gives 24.68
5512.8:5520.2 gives 24.99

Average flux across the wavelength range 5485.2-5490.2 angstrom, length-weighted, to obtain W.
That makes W 24.8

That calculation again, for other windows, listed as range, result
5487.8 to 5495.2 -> 23.9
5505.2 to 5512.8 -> 25.2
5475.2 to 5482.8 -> 23.8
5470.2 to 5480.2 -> 24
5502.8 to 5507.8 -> 29.2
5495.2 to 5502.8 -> 24.2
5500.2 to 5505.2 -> 27.7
